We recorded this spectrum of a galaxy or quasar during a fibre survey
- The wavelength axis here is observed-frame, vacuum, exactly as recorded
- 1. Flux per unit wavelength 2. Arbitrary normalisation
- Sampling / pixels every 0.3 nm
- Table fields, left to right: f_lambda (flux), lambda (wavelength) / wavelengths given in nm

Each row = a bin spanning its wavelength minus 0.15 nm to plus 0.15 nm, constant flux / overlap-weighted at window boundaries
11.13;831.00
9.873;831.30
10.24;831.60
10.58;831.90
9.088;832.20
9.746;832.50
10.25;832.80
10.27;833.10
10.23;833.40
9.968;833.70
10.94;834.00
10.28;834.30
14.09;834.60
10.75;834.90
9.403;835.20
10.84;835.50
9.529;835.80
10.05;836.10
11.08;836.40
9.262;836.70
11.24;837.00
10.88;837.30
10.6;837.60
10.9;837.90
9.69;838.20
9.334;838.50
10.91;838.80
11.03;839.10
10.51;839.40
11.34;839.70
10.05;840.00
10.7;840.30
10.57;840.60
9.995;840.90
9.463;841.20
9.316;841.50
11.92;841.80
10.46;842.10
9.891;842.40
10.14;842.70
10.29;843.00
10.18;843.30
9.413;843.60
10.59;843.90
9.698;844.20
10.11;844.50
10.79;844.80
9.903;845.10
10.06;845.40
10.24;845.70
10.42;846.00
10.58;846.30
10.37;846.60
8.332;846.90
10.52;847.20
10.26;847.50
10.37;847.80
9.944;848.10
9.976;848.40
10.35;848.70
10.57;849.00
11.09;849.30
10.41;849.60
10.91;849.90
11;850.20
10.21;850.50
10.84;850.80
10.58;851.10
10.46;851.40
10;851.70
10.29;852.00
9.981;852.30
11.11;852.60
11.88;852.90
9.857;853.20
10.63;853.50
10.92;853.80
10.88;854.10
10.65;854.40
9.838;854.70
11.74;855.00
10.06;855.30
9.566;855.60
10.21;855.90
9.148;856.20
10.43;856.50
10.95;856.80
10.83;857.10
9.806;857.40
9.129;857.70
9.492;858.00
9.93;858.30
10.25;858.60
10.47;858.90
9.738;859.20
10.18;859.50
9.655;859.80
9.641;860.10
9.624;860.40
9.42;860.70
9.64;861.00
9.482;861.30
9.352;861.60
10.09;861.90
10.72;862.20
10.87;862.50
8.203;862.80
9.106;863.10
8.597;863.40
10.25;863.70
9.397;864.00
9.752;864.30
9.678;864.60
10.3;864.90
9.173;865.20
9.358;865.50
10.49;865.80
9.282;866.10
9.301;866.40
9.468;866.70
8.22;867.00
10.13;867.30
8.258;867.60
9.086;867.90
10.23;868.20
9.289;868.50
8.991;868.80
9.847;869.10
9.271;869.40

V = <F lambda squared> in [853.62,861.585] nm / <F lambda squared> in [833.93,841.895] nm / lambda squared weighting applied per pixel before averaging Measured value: 1.0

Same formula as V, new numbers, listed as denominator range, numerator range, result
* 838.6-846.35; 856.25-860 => 1.01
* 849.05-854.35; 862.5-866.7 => 0.92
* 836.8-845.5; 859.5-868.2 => 0.97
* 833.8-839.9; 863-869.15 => 0.95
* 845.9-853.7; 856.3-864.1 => 0.96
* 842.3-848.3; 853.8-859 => 1.04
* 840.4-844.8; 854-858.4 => 1.03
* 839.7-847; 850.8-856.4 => 1.05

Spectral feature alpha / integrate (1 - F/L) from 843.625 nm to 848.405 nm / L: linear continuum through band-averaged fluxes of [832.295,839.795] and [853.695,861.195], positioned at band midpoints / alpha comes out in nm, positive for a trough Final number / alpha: 0.09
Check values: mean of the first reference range 10.5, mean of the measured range 10.1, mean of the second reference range 10.1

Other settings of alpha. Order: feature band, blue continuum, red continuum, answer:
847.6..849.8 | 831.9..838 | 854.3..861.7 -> -0.05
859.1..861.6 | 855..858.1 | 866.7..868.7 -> 0.03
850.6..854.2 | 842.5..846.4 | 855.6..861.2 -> -0.21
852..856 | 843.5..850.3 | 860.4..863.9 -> -0.24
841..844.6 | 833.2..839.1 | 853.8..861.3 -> 0.09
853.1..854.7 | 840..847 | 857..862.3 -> -0.09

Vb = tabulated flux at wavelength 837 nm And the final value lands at 11.24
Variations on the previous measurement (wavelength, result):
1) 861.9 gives 10.09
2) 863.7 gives 10.25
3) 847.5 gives 10.26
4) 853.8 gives 10.92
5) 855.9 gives 10.21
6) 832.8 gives 10.25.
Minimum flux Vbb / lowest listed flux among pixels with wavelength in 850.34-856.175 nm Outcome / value 9.566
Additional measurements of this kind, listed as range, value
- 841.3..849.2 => 8.332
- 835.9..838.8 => 9.262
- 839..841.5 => 9.316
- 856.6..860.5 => 9.129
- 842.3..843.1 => 9.891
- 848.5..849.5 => 10.35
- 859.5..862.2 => 9.352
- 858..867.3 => 8.203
